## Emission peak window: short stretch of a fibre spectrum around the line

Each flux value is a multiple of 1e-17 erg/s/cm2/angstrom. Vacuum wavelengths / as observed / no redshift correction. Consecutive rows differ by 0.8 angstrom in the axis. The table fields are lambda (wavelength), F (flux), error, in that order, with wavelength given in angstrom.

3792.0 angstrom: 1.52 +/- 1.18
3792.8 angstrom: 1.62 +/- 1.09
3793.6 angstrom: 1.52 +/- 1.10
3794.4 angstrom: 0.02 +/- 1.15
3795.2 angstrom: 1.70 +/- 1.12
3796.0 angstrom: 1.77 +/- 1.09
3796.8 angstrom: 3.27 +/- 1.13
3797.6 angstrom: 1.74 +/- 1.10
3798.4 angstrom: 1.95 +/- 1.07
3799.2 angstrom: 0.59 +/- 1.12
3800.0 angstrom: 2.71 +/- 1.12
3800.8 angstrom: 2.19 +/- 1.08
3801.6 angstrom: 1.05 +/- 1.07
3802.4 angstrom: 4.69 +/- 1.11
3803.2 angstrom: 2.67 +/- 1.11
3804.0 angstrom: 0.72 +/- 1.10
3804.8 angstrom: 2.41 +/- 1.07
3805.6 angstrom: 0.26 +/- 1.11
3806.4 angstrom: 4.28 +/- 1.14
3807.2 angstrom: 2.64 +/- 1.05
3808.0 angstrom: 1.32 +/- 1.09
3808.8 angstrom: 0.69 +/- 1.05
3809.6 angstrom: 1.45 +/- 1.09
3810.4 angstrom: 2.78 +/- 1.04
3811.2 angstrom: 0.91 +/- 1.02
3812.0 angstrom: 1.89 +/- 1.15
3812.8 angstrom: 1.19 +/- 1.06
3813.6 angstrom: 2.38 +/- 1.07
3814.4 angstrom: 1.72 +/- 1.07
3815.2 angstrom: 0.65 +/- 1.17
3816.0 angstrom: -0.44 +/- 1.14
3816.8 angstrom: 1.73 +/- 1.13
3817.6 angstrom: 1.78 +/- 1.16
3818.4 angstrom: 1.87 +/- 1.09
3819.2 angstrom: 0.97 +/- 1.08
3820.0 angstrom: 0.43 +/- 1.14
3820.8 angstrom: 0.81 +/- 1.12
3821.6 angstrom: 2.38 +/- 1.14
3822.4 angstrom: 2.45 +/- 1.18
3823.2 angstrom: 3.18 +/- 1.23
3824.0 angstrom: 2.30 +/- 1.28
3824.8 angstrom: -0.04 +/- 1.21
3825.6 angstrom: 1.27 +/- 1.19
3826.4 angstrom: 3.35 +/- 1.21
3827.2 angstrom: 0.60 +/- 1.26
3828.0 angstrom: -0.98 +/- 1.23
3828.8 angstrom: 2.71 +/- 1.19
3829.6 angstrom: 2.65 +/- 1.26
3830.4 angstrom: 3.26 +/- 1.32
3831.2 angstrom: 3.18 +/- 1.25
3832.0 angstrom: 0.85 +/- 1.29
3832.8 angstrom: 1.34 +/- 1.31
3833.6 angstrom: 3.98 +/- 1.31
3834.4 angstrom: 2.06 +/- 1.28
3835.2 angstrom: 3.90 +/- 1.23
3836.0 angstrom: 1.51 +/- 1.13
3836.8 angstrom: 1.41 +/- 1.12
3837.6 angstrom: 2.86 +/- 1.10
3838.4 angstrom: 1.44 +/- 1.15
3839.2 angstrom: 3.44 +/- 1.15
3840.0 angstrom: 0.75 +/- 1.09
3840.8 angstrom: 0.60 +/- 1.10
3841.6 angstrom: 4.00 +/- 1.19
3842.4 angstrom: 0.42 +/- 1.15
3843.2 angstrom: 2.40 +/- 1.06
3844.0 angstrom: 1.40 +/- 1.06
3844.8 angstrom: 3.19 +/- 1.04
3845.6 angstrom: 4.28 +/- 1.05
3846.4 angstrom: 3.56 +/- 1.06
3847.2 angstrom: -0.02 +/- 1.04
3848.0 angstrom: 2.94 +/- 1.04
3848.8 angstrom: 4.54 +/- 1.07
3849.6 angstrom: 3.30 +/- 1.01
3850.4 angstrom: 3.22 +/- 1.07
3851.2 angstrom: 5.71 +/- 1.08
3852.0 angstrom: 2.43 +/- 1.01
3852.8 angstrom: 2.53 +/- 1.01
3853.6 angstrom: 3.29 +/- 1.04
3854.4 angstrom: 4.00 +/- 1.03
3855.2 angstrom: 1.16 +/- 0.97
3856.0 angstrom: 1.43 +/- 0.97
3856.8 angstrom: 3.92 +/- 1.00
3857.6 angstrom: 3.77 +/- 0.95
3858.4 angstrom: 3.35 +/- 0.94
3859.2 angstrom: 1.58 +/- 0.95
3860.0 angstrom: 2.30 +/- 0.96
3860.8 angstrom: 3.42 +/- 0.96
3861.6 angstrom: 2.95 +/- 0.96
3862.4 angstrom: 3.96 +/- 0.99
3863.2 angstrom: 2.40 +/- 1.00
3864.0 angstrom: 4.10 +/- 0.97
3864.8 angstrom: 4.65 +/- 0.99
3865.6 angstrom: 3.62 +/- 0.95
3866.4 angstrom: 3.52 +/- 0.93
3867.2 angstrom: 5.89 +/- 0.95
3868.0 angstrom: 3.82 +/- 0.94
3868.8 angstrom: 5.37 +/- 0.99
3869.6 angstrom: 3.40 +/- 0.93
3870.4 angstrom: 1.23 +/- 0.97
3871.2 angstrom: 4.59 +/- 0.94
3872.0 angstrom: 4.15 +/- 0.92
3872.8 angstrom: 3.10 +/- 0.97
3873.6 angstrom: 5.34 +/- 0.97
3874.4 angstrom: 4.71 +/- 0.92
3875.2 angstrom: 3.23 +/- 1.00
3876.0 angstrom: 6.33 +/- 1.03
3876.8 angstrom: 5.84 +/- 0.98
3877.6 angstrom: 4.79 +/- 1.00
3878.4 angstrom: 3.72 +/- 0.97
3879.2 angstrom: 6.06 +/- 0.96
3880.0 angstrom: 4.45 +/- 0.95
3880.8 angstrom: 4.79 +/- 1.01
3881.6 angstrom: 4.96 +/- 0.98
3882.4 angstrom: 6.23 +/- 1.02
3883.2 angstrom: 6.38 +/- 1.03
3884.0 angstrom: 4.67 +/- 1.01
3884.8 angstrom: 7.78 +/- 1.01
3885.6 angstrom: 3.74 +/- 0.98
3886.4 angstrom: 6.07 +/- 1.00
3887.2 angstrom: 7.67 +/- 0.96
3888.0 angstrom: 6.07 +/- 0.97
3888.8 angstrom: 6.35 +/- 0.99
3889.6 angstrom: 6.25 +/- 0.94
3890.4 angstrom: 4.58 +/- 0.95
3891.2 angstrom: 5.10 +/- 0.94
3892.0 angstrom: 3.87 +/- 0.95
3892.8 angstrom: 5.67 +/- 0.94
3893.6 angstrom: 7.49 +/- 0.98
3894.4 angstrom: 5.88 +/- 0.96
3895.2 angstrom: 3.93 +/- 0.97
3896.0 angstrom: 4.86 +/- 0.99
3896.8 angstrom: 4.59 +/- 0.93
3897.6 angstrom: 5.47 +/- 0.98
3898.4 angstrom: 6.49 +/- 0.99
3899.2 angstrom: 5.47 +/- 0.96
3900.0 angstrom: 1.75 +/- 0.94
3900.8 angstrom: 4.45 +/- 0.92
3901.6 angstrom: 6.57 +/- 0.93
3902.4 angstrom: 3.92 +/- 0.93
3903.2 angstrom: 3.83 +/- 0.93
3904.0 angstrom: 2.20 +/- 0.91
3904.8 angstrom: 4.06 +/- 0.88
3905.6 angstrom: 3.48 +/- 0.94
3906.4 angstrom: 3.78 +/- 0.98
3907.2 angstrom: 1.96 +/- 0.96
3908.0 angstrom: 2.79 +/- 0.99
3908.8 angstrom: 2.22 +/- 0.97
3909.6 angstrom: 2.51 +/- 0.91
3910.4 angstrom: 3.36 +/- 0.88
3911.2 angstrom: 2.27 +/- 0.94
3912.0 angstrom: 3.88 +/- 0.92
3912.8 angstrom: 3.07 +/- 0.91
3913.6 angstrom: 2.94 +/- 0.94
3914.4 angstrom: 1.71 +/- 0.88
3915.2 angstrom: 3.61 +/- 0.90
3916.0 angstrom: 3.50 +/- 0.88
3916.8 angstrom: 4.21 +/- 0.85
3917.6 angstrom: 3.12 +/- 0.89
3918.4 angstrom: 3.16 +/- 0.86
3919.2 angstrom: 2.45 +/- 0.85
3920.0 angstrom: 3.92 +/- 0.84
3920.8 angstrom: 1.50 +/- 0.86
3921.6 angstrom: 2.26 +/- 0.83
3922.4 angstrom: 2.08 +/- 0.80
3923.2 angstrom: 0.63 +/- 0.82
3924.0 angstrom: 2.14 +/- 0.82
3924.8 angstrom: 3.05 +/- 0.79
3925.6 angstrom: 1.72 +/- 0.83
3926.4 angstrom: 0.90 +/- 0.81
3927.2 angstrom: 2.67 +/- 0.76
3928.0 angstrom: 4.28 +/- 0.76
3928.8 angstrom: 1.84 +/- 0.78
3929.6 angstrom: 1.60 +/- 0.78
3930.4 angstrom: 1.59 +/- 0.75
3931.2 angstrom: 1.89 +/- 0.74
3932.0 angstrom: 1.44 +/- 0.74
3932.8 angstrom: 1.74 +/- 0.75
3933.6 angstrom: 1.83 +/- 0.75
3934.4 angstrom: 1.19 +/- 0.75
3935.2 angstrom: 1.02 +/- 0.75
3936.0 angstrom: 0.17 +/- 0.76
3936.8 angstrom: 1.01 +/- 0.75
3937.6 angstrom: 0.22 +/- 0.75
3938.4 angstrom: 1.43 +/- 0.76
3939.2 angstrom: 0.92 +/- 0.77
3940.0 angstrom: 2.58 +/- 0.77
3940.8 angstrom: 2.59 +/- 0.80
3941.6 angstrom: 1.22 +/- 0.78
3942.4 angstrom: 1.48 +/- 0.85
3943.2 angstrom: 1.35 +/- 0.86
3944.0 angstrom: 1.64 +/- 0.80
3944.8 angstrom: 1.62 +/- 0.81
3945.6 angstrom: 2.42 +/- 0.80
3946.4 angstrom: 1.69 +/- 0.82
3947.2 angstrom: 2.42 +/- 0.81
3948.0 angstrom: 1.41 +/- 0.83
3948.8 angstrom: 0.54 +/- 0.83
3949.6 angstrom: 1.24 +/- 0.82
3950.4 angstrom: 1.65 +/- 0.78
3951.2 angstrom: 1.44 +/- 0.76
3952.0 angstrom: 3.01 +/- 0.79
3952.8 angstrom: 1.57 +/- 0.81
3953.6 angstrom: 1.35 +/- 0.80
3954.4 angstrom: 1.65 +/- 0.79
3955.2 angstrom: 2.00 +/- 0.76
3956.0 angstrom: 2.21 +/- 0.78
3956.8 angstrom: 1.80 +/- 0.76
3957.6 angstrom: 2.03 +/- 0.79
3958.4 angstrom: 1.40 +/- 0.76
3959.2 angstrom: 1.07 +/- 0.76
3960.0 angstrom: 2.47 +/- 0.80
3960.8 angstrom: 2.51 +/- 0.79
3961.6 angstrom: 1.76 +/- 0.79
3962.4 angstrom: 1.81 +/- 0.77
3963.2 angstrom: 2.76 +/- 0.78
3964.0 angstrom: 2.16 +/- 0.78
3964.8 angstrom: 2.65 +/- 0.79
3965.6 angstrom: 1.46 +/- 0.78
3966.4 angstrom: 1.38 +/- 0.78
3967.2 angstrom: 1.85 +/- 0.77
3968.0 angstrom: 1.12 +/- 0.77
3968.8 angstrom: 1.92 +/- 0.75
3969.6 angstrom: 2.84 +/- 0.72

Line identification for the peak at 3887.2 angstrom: C IV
